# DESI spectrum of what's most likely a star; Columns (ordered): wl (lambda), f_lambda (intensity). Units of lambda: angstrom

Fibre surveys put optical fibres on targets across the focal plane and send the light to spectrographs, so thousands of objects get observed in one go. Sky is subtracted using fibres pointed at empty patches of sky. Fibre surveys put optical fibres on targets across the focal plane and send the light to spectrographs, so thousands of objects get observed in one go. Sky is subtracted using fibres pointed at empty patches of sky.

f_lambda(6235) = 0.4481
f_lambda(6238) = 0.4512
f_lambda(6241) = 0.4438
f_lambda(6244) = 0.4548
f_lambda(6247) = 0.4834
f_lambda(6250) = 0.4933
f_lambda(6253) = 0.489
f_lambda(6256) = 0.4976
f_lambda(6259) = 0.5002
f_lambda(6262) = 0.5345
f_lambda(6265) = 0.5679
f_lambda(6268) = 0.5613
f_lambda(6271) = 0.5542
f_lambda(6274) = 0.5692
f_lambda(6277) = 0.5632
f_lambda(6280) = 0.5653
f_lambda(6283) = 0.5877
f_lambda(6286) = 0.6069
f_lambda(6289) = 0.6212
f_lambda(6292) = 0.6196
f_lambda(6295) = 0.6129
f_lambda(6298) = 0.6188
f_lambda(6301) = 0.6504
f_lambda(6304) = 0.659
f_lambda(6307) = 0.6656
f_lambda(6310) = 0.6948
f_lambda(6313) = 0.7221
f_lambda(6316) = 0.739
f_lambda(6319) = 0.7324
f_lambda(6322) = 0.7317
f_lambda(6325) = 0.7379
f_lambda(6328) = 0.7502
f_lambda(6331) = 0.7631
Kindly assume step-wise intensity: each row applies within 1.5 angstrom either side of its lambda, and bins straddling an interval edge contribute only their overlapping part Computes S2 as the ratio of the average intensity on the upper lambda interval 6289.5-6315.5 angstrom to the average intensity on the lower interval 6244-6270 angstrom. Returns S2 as 1.28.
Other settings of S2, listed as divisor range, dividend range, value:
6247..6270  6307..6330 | 1.40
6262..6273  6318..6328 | 1.32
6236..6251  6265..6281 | 1.21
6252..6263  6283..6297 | 1.21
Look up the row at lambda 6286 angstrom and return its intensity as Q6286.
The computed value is 0.6069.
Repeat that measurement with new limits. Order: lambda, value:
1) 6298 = 0.6188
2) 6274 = 0.5692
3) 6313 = 0.7221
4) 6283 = 0.5877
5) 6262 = 0.5345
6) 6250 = 0.4933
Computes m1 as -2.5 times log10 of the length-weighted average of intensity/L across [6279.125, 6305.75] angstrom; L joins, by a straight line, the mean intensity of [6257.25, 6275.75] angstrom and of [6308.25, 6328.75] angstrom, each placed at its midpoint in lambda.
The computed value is 0.03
